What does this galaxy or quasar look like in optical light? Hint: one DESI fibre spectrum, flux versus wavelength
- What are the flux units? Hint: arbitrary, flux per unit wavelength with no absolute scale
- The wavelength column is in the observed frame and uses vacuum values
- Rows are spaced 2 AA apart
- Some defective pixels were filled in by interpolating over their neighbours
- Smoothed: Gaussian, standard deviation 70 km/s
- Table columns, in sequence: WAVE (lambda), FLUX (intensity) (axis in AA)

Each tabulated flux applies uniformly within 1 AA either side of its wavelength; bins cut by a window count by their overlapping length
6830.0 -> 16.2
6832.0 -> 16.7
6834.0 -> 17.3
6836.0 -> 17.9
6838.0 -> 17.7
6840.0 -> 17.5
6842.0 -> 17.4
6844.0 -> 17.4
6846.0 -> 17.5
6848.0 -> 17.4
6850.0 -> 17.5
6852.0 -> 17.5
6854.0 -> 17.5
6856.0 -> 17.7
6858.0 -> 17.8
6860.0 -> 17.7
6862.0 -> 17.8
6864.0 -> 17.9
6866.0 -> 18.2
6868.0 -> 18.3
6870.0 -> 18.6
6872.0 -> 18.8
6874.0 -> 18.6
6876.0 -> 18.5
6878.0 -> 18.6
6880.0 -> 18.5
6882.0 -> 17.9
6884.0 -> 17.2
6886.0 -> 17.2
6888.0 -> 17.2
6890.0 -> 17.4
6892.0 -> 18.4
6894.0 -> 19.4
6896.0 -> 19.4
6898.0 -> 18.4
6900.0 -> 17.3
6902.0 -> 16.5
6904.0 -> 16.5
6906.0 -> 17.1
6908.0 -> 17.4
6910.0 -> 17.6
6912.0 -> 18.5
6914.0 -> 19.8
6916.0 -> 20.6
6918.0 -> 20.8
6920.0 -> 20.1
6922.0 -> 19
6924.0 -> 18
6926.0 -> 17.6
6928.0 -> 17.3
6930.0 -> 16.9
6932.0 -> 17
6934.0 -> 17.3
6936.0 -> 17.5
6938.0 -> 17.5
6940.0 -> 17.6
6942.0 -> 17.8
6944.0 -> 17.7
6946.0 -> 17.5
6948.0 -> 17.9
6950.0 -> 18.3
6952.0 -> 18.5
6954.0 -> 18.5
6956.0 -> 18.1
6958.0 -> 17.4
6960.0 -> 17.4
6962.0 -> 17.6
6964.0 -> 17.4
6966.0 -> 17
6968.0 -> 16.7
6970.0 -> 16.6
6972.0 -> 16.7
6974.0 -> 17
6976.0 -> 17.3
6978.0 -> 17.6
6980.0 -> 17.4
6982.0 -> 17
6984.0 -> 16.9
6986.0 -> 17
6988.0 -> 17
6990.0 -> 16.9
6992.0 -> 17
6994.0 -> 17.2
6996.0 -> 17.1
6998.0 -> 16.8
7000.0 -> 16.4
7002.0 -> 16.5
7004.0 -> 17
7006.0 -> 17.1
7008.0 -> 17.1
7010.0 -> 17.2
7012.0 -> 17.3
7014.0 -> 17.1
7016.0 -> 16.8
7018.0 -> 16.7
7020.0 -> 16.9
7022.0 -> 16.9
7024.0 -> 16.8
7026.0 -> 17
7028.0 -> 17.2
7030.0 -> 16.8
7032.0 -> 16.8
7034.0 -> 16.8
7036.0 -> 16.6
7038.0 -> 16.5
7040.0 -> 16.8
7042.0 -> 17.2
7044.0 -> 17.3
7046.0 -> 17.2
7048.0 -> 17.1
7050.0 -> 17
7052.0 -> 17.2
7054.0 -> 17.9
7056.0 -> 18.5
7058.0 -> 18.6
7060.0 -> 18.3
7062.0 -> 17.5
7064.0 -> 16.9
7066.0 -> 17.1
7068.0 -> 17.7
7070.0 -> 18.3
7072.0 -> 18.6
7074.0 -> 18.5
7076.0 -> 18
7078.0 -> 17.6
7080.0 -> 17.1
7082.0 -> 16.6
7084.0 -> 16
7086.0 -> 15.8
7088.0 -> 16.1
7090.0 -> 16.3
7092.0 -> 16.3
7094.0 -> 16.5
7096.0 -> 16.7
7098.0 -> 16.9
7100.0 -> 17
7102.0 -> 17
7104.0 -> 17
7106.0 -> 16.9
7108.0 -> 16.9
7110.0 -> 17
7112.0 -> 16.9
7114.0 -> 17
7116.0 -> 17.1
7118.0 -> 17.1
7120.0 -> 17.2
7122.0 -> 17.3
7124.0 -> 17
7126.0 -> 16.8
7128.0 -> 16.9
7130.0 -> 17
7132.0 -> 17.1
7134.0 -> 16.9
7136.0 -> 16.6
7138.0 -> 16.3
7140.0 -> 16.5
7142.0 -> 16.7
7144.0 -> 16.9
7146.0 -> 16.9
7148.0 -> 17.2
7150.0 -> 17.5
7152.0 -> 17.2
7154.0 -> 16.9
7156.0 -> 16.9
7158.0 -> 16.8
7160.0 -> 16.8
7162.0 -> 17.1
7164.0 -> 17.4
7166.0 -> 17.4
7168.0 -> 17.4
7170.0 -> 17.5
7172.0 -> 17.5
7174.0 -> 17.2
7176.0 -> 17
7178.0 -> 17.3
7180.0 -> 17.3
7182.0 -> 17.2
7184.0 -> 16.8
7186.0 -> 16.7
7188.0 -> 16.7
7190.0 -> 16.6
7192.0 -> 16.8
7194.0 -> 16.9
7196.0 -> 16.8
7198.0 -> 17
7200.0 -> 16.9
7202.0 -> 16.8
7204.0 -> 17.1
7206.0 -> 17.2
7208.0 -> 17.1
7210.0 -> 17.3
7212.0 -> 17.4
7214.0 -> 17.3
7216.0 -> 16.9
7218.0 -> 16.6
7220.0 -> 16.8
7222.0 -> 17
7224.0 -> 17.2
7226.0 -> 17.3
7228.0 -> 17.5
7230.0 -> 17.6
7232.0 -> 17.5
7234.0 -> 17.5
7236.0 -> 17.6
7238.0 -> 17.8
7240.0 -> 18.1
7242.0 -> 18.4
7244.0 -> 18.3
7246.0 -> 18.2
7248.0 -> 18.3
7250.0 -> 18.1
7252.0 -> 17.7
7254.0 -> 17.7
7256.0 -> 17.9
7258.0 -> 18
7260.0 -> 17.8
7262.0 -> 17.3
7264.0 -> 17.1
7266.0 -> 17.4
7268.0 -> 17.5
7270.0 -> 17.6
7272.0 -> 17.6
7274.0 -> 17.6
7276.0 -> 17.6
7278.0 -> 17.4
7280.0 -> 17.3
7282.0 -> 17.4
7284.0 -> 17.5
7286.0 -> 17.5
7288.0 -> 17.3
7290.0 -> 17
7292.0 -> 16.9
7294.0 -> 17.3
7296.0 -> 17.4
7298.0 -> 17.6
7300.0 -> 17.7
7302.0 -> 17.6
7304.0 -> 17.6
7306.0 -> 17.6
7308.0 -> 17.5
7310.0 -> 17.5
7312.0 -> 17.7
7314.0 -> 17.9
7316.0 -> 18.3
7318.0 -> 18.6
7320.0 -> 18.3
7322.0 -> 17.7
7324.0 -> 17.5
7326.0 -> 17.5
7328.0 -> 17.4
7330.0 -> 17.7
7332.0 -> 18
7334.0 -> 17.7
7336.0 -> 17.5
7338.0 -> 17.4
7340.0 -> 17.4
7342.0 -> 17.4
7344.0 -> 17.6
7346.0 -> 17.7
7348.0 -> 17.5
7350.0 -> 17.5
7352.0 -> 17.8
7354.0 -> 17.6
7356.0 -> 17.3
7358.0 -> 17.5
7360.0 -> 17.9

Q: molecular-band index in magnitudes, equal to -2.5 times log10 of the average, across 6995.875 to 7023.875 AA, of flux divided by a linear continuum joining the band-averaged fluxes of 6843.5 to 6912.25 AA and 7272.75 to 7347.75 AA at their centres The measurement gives 0.05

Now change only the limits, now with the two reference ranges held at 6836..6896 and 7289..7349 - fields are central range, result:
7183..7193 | 0.06 mag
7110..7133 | 0.04 mag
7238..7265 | -0.02 mag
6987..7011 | 0.06 mag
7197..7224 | 0.04 mag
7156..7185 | 0.03 mag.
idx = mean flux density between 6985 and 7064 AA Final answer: 17.1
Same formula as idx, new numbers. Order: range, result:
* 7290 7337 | 17.7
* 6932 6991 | 17.4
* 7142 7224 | 17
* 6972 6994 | 17.1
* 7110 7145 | 16.9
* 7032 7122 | 17.1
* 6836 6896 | 17.9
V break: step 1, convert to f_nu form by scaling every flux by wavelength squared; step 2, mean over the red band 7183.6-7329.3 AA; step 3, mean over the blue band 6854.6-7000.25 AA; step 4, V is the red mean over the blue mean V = 1.1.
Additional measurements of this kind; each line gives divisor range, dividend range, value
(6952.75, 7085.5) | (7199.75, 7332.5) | 1.09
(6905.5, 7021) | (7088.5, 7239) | 1.03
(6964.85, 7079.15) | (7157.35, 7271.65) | 1.06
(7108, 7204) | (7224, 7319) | 1.07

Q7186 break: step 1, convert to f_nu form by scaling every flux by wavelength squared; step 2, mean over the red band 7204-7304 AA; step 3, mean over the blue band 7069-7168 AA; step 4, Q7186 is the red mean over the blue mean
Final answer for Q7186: 1.07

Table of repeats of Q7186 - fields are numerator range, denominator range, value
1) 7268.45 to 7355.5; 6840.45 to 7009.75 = 1.11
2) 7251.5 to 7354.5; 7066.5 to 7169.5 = 1.09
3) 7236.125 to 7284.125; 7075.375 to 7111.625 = 1.11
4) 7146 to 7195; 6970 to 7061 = 1.04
